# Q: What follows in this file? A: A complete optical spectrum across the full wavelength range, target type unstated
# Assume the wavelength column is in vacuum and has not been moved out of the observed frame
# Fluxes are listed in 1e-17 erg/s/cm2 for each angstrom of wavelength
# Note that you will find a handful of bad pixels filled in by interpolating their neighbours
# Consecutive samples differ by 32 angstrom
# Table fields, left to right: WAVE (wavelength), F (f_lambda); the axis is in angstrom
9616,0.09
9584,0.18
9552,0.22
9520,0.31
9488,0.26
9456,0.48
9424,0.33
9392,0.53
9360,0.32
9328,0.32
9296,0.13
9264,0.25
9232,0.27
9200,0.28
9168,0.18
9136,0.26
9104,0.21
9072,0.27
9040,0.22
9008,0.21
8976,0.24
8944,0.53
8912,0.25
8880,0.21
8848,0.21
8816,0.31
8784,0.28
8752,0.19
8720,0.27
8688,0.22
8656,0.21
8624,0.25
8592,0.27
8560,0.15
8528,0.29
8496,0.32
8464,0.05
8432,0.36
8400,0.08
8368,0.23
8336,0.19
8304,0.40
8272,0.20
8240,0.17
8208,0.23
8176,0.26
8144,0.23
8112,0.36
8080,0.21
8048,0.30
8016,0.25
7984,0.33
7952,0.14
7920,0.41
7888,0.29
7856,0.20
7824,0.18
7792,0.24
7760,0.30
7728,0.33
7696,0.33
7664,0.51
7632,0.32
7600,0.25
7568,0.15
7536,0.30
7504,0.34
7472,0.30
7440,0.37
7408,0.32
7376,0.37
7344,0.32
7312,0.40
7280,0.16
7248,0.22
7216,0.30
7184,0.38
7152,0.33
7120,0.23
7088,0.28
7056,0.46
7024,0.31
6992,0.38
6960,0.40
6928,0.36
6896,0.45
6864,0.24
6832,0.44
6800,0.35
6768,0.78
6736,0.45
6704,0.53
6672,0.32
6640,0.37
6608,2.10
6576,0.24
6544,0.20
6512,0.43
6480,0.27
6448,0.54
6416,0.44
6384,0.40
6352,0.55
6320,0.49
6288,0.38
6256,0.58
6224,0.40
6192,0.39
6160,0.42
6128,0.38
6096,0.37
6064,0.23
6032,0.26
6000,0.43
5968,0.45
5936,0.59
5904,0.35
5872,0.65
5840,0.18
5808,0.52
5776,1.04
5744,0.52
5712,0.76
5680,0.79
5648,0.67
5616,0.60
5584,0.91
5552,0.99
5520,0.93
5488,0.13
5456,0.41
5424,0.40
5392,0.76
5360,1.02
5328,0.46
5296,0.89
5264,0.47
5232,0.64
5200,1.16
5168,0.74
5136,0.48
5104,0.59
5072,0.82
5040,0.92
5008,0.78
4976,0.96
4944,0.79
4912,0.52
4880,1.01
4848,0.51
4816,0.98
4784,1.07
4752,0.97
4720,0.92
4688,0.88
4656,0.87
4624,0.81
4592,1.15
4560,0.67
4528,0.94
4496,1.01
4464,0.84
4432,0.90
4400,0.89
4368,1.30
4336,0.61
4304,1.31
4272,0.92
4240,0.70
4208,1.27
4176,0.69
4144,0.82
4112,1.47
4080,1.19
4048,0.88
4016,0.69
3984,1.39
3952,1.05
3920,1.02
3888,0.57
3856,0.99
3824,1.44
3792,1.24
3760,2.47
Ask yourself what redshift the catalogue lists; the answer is 0.01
